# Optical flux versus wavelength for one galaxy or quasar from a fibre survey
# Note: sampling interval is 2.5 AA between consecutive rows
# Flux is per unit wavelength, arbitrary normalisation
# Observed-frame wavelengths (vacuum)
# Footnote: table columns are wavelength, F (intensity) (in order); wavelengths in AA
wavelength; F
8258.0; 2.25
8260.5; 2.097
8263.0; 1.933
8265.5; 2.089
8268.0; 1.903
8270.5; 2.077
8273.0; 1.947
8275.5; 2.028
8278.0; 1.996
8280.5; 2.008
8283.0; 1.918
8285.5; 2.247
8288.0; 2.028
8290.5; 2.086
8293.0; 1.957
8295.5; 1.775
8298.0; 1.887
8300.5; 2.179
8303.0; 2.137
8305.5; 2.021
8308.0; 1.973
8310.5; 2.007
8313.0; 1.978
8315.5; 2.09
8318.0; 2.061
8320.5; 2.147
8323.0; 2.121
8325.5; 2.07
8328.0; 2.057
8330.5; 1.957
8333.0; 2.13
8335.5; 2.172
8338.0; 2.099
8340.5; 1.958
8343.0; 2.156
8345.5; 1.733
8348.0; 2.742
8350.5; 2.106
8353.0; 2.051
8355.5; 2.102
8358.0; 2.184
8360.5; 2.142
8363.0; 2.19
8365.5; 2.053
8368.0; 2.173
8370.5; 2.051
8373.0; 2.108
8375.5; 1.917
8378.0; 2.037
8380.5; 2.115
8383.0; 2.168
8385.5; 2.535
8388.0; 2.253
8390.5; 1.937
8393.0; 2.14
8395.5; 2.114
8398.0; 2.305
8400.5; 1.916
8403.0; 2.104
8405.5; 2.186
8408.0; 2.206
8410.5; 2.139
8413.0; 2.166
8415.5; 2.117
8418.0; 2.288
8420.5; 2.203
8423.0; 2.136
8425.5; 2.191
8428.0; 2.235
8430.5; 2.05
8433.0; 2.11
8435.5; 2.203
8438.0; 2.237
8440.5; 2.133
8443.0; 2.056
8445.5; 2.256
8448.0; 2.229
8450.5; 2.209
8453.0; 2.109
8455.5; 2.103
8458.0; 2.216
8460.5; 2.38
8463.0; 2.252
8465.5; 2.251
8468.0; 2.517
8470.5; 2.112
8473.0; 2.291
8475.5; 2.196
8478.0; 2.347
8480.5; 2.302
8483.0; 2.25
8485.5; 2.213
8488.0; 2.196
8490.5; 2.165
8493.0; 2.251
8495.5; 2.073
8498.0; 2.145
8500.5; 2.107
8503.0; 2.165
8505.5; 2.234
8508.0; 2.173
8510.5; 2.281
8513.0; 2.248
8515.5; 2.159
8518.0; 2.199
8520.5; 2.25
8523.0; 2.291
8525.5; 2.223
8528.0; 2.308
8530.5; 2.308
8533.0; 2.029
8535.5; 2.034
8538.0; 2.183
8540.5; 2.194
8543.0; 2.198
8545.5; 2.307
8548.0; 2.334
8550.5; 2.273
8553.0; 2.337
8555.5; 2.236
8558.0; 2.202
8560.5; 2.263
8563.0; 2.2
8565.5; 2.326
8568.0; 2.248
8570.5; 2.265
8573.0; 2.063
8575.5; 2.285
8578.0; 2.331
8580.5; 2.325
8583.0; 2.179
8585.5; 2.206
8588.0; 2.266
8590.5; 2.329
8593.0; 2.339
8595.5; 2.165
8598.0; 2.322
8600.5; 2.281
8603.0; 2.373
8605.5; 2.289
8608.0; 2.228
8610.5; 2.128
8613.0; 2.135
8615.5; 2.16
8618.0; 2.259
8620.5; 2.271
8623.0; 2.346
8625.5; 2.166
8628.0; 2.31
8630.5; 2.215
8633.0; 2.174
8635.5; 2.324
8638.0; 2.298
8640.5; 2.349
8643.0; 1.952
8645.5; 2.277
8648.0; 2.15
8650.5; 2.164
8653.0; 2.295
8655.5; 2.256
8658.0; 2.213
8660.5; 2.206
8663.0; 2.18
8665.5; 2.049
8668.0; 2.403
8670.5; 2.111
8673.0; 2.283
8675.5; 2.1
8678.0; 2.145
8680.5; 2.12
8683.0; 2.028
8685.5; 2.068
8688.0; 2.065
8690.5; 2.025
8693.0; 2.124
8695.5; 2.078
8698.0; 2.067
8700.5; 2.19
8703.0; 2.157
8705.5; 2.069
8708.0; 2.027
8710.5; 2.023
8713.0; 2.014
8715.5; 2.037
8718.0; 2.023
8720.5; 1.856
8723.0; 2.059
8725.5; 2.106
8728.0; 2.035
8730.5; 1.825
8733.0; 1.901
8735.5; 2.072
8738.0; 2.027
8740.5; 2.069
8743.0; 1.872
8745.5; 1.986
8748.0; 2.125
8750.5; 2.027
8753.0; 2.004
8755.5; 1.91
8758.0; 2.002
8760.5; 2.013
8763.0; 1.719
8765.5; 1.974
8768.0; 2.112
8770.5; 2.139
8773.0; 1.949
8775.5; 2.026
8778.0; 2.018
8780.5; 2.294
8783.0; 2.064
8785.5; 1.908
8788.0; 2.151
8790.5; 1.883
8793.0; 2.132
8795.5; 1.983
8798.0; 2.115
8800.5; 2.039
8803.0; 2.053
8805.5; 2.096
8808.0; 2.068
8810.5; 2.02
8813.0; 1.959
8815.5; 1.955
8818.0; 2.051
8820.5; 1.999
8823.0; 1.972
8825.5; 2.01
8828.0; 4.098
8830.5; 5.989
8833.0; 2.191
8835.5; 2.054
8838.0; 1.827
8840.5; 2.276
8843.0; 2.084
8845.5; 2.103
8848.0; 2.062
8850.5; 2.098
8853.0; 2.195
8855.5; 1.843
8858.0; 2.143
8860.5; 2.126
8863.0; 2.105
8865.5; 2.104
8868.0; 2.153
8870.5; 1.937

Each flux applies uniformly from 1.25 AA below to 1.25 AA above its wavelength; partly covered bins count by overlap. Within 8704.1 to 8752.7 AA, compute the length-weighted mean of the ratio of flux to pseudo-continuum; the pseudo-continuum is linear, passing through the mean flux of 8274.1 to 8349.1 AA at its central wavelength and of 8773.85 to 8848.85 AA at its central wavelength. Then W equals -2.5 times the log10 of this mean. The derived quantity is 0.107 mag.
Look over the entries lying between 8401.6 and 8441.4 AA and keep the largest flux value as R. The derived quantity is 2.288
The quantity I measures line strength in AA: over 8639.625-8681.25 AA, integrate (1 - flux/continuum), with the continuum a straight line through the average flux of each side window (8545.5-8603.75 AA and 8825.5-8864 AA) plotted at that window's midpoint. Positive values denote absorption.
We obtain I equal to 2.5 AA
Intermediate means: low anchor 2.27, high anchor 2.47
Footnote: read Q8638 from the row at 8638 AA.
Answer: 2.298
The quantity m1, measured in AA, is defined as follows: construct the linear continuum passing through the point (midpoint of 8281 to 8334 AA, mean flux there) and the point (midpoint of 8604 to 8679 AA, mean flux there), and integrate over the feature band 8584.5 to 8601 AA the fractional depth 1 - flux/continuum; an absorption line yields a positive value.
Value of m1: -0.63 AA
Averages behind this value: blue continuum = 2.04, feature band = 2.27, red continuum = 2.22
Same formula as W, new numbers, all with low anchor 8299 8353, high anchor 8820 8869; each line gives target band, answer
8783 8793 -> 0.17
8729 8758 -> 0.17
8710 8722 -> 0.16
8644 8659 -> 0.02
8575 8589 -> -0.02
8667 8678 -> 0.03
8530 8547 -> 0.02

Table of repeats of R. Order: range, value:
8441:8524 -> 2.517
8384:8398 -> 2.535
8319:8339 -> 2.172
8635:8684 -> 2.403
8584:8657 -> 2.373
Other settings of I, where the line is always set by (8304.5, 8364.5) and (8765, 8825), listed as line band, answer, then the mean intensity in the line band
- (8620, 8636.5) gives -1.6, 2.26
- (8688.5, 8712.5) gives -0.4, 2.08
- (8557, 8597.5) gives -3.6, 2.25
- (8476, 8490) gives -1.2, 2.25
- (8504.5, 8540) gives -2.3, 2.21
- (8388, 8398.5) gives -0.2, 2.13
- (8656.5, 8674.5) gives -1.3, 2.21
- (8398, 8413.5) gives -0.3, 2.13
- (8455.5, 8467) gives -1.0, 2.26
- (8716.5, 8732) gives 0.5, 1.98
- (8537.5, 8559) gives -1.9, 2.25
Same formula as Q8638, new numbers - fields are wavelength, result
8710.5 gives 2.023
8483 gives 2.25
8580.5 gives 2.325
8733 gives 1.901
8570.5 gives 2.265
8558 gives 2.202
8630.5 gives 2.215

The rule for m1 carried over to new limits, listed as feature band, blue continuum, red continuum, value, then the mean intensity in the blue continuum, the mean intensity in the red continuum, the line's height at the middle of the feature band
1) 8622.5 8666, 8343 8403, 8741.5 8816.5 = -3.4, 2.13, 2.02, 2.06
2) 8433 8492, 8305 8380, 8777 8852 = -2.6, 2.09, 2.25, 2.13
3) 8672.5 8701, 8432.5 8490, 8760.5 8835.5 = 1.7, 2.23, 2.23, 2.23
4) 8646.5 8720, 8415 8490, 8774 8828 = 0.2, 2.21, 2.09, 2.13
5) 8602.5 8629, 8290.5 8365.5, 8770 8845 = -0.7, 2.08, 2.25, 2.18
